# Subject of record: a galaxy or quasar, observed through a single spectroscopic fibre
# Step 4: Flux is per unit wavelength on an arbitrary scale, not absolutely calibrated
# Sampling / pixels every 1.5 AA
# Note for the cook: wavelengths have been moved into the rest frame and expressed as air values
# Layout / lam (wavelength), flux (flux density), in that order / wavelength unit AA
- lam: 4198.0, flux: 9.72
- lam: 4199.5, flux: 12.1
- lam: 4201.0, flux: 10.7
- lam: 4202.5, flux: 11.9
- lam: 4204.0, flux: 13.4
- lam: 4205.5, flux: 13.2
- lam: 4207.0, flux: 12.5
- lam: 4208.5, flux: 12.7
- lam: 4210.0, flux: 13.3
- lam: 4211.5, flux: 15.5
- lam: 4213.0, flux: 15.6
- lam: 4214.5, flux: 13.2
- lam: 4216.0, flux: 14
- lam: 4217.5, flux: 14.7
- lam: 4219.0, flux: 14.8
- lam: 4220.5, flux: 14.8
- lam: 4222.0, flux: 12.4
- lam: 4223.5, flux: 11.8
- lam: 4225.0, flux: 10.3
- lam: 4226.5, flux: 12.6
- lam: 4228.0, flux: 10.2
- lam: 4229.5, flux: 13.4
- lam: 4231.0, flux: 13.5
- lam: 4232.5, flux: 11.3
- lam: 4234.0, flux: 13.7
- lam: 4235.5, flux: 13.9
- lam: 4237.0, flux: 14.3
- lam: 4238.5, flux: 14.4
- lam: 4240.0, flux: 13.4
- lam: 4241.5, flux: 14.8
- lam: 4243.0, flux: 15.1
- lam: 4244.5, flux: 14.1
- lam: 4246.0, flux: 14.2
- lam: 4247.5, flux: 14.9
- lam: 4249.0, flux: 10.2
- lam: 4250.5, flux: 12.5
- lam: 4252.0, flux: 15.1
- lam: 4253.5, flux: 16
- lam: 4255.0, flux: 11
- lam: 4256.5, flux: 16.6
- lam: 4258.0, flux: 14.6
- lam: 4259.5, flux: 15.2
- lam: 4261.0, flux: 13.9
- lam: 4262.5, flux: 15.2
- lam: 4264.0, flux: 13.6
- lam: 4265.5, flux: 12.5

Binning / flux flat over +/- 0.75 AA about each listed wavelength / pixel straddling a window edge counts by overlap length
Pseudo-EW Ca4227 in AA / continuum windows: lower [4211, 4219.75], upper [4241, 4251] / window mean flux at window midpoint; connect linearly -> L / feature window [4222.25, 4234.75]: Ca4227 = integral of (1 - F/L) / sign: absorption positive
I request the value 1.84 AA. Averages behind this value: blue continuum 14.6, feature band 12.1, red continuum 13.7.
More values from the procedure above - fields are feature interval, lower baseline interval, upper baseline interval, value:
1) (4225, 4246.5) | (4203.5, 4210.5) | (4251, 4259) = 0.9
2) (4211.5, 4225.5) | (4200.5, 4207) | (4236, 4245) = -0.6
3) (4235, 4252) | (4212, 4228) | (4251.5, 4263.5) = 0.4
